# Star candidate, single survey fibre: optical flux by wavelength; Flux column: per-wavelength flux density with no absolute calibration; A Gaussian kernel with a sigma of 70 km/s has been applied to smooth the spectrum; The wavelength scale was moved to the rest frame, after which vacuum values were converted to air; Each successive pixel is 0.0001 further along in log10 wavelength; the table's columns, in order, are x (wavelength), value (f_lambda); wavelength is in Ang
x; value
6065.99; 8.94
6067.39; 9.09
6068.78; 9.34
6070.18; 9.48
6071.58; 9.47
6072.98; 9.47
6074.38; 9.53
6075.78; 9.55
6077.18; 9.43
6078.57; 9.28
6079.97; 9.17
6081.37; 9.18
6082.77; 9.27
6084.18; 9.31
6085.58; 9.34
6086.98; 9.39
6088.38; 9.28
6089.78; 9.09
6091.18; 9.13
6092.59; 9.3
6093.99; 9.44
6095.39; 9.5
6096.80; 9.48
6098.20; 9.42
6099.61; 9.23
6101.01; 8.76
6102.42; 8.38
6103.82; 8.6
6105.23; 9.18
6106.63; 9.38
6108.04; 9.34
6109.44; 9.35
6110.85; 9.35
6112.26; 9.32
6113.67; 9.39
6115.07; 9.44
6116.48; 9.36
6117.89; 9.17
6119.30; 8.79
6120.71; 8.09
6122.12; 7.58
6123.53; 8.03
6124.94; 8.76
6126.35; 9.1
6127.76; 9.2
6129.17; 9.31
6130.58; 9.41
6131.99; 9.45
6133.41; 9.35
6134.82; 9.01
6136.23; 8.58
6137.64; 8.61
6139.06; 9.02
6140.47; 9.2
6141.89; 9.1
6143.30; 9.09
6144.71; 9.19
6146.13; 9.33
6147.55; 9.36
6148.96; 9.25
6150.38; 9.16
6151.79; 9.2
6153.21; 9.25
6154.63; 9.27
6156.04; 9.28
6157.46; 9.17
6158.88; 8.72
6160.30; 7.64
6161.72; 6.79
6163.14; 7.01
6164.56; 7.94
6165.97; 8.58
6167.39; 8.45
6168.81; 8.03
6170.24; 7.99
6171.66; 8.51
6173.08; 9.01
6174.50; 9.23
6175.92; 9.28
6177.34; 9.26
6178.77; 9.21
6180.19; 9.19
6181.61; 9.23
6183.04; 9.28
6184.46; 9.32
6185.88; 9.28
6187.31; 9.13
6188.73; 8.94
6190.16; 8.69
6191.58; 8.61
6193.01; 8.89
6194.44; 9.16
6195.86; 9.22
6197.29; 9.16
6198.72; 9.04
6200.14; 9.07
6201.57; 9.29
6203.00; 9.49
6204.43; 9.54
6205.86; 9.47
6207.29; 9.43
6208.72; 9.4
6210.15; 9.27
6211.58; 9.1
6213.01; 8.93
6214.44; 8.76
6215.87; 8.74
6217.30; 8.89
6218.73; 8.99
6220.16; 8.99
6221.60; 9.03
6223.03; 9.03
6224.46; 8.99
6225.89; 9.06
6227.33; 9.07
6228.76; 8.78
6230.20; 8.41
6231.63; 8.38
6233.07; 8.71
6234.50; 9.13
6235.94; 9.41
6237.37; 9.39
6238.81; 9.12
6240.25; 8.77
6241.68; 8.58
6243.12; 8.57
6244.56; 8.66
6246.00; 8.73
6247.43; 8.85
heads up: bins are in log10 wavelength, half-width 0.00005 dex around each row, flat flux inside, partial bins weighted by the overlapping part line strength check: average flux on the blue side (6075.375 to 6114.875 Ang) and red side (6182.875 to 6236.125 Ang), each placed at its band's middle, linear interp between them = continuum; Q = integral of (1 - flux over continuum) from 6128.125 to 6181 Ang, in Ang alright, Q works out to 1.69 Ang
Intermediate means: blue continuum 9.25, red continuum 9.05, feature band 8.85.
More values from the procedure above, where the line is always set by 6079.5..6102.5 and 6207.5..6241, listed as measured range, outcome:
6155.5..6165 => 1.1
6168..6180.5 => 0.3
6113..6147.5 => 0.6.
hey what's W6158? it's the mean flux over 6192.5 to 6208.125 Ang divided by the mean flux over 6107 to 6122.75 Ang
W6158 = 1.02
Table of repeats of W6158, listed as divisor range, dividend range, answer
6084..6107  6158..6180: 0.91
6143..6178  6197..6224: 1.05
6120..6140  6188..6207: 1.03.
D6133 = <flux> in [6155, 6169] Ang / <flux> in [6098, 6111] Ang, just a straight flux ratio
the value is 0.9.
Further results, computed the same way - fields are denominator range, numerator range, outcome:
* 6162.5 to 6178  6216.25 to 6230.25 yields 1.05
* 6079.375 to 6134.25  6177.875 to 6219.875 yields 1.00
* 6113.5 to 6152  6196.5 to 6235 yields 1.00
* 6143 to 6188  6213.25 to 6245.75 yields 1.01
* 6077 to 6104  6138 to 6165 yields 0.95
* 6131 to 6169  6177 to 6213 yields 1.04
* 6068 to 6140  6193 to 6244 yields 0.99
